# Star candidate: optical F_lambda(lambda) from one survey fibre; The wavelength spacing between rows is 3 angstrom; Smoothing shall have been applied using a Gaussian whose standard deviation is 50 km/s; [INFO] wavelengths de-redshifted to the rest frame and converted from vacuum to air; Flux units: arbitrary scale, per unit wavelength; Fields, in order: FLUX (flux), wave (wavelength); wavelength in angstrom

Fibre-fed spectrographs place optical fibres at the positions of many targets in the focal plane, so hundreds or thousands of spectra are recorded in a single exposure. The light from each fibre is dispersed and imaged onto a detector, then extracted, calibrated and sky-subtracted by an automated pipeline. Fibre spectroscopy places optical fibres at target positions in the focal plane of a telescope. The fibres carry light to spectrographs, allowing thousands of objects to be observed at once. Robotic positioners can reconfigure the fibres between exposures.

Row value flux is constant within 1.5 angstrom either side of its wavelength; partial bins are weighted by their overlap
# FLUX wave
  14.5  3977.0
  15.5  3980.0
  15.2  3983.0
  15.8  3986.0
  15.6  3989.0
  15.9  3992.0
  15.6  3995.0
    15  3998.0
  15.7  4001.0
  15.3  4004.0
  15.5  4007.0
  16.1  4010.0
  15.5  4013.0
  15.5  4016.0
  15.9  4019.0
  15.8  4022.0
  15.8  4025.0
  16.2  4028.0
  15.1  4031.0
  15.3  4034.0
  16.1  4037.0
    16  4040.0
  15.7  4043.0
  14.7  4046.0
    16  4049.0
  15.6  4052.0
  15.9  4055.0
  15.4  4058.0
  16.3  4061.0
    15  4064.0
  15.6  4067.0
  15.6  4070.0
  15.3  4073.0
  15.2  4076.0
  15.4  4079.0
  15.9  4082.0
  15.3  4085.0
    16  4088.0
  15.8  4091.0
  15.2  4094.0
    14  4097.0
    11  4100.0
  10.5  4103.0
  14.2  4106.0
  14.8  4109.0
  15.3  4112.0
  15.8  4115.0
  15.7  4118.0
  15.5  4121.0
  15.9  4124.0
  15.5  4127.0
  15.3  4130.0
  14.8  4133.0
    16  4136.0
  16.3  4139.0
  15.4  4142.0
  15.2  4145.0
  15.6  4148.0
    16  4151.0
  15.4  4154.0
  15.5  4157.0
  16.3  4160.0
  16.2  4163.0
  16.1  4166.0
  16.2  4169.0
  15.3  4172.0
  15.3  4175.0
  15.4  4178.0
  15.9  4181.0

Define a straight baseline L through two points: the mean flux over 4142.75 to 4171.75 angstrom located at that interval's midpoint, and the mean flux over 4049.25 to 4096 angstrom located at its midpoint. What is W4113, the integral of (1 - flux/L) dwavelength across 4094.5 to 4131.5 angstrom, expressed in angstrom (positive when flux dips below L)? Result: 2.83 angstrom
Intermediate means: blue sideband 15.6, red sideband 15.8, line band 14.5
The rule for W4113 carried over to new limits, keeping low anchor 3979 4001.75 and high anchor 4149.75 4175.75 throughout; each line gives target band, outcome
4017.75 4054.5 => -0.2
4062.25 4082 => 0.3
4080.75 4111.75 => 2.8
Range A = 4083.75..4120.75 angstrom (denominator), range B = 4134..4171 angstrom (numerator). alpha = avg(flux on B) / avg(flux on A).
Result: 1.09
